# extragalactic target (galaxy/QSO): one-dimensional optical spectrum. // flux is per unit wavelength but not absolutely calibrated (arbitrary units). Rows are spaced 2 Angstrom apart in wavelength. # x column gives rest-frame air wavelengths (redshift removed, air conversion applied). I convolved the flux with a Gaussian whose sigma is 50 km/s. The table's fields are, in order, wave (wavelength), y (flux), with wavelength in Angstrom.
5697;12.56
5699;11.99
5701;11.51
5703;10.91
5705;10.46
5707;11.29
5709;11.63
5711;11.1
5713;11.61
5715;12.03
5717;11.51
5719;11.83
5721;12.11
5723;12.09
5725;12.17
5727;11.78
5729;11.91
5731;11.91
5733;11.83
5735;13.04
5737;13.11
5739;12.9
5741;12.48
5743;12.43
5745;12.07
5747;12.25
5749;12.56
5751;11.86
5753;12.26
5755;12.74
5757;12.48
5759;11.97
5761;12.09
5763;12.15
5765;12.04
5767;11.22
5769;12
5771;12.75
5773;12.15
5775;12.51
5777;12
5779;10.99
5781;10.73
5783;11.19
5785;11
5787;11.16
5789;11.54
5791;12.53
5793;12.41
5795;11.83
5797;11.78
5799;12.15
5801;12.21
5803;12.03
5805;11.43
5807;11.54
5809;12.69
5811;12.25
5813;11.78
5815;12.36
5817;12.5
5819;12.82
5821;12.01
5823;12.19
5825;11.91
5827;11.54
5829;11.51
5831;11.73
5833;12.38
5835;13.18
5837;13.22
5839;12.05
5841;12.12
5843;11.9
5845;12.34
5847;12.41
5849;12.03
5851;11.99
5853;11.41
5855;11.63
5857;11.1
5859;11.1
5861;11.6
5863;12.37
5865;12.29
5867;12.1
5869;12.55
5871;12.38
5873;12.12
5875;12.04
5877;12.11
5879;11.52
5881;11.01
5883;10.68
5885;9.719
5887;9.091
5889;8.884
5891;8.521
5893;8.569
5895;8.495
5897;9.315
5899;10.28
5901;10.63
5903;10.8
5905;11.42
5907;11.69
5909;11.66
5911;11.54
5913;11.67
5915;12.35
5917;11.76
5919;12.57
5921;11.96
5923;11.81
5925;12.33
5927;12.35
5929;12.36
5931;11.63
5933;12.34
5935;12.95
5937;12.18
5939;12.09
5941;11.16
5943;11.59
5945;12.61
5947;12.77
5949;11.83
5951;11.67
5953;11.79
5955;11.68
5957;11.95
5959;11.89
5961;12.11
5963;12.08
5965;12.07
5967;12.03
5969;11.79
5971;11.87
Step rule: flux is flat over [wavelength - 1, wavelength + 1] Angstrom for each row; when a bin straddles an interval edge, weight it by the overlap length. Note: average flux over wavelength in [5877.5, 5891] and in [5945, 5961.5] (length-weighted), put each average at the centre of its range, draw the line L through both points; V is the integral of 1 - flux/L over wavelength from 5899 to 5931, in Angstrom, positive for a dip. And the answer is -2.31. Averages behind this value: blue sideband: 10.1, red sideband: 12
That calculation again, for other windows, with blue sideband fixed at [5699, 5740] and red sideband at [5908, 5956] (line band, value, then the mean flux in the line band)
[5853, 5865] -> 0.4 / 11.6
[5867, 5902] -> 4.3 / 10.5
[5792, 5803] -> -0.2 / 12.1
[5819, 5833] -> 0.0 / 11.9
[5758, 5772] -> -0.2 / 12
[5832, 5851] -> -0.7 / 12.4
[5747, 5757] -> -0.4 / 12.4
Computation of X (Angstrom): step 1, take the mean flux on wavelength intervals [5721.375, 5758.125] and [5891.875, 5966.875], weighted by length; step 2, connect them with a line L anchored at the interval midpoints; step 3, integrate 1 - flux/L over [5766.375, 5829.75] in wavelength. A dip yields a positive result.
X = 1.1 Angstrom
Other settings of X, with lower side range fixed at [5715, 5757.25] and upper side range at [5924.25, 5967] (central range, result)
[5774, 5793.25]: 1.0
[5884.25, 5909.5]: 4.6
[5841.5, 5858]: 0.4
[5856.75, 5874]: 0.2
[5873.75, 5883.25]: 0.4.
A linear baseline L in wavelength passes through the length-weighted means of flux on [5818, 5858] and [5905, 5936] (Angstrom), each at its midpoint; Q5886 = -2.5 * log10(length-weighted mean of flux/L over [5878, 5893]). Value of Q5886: 0.22 mag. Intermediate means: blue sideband 12.1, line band 9.83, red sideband 12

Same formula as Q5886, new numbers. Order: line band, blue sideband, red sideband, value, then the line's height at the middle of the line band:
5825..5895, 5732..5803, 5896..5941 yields 0.04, 11.8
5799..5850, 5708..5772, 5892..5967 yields -0.02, 11.9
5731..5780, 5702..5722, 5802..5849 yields -0.05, 11.7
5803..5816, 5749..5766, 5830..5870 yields 0.01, 12.1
